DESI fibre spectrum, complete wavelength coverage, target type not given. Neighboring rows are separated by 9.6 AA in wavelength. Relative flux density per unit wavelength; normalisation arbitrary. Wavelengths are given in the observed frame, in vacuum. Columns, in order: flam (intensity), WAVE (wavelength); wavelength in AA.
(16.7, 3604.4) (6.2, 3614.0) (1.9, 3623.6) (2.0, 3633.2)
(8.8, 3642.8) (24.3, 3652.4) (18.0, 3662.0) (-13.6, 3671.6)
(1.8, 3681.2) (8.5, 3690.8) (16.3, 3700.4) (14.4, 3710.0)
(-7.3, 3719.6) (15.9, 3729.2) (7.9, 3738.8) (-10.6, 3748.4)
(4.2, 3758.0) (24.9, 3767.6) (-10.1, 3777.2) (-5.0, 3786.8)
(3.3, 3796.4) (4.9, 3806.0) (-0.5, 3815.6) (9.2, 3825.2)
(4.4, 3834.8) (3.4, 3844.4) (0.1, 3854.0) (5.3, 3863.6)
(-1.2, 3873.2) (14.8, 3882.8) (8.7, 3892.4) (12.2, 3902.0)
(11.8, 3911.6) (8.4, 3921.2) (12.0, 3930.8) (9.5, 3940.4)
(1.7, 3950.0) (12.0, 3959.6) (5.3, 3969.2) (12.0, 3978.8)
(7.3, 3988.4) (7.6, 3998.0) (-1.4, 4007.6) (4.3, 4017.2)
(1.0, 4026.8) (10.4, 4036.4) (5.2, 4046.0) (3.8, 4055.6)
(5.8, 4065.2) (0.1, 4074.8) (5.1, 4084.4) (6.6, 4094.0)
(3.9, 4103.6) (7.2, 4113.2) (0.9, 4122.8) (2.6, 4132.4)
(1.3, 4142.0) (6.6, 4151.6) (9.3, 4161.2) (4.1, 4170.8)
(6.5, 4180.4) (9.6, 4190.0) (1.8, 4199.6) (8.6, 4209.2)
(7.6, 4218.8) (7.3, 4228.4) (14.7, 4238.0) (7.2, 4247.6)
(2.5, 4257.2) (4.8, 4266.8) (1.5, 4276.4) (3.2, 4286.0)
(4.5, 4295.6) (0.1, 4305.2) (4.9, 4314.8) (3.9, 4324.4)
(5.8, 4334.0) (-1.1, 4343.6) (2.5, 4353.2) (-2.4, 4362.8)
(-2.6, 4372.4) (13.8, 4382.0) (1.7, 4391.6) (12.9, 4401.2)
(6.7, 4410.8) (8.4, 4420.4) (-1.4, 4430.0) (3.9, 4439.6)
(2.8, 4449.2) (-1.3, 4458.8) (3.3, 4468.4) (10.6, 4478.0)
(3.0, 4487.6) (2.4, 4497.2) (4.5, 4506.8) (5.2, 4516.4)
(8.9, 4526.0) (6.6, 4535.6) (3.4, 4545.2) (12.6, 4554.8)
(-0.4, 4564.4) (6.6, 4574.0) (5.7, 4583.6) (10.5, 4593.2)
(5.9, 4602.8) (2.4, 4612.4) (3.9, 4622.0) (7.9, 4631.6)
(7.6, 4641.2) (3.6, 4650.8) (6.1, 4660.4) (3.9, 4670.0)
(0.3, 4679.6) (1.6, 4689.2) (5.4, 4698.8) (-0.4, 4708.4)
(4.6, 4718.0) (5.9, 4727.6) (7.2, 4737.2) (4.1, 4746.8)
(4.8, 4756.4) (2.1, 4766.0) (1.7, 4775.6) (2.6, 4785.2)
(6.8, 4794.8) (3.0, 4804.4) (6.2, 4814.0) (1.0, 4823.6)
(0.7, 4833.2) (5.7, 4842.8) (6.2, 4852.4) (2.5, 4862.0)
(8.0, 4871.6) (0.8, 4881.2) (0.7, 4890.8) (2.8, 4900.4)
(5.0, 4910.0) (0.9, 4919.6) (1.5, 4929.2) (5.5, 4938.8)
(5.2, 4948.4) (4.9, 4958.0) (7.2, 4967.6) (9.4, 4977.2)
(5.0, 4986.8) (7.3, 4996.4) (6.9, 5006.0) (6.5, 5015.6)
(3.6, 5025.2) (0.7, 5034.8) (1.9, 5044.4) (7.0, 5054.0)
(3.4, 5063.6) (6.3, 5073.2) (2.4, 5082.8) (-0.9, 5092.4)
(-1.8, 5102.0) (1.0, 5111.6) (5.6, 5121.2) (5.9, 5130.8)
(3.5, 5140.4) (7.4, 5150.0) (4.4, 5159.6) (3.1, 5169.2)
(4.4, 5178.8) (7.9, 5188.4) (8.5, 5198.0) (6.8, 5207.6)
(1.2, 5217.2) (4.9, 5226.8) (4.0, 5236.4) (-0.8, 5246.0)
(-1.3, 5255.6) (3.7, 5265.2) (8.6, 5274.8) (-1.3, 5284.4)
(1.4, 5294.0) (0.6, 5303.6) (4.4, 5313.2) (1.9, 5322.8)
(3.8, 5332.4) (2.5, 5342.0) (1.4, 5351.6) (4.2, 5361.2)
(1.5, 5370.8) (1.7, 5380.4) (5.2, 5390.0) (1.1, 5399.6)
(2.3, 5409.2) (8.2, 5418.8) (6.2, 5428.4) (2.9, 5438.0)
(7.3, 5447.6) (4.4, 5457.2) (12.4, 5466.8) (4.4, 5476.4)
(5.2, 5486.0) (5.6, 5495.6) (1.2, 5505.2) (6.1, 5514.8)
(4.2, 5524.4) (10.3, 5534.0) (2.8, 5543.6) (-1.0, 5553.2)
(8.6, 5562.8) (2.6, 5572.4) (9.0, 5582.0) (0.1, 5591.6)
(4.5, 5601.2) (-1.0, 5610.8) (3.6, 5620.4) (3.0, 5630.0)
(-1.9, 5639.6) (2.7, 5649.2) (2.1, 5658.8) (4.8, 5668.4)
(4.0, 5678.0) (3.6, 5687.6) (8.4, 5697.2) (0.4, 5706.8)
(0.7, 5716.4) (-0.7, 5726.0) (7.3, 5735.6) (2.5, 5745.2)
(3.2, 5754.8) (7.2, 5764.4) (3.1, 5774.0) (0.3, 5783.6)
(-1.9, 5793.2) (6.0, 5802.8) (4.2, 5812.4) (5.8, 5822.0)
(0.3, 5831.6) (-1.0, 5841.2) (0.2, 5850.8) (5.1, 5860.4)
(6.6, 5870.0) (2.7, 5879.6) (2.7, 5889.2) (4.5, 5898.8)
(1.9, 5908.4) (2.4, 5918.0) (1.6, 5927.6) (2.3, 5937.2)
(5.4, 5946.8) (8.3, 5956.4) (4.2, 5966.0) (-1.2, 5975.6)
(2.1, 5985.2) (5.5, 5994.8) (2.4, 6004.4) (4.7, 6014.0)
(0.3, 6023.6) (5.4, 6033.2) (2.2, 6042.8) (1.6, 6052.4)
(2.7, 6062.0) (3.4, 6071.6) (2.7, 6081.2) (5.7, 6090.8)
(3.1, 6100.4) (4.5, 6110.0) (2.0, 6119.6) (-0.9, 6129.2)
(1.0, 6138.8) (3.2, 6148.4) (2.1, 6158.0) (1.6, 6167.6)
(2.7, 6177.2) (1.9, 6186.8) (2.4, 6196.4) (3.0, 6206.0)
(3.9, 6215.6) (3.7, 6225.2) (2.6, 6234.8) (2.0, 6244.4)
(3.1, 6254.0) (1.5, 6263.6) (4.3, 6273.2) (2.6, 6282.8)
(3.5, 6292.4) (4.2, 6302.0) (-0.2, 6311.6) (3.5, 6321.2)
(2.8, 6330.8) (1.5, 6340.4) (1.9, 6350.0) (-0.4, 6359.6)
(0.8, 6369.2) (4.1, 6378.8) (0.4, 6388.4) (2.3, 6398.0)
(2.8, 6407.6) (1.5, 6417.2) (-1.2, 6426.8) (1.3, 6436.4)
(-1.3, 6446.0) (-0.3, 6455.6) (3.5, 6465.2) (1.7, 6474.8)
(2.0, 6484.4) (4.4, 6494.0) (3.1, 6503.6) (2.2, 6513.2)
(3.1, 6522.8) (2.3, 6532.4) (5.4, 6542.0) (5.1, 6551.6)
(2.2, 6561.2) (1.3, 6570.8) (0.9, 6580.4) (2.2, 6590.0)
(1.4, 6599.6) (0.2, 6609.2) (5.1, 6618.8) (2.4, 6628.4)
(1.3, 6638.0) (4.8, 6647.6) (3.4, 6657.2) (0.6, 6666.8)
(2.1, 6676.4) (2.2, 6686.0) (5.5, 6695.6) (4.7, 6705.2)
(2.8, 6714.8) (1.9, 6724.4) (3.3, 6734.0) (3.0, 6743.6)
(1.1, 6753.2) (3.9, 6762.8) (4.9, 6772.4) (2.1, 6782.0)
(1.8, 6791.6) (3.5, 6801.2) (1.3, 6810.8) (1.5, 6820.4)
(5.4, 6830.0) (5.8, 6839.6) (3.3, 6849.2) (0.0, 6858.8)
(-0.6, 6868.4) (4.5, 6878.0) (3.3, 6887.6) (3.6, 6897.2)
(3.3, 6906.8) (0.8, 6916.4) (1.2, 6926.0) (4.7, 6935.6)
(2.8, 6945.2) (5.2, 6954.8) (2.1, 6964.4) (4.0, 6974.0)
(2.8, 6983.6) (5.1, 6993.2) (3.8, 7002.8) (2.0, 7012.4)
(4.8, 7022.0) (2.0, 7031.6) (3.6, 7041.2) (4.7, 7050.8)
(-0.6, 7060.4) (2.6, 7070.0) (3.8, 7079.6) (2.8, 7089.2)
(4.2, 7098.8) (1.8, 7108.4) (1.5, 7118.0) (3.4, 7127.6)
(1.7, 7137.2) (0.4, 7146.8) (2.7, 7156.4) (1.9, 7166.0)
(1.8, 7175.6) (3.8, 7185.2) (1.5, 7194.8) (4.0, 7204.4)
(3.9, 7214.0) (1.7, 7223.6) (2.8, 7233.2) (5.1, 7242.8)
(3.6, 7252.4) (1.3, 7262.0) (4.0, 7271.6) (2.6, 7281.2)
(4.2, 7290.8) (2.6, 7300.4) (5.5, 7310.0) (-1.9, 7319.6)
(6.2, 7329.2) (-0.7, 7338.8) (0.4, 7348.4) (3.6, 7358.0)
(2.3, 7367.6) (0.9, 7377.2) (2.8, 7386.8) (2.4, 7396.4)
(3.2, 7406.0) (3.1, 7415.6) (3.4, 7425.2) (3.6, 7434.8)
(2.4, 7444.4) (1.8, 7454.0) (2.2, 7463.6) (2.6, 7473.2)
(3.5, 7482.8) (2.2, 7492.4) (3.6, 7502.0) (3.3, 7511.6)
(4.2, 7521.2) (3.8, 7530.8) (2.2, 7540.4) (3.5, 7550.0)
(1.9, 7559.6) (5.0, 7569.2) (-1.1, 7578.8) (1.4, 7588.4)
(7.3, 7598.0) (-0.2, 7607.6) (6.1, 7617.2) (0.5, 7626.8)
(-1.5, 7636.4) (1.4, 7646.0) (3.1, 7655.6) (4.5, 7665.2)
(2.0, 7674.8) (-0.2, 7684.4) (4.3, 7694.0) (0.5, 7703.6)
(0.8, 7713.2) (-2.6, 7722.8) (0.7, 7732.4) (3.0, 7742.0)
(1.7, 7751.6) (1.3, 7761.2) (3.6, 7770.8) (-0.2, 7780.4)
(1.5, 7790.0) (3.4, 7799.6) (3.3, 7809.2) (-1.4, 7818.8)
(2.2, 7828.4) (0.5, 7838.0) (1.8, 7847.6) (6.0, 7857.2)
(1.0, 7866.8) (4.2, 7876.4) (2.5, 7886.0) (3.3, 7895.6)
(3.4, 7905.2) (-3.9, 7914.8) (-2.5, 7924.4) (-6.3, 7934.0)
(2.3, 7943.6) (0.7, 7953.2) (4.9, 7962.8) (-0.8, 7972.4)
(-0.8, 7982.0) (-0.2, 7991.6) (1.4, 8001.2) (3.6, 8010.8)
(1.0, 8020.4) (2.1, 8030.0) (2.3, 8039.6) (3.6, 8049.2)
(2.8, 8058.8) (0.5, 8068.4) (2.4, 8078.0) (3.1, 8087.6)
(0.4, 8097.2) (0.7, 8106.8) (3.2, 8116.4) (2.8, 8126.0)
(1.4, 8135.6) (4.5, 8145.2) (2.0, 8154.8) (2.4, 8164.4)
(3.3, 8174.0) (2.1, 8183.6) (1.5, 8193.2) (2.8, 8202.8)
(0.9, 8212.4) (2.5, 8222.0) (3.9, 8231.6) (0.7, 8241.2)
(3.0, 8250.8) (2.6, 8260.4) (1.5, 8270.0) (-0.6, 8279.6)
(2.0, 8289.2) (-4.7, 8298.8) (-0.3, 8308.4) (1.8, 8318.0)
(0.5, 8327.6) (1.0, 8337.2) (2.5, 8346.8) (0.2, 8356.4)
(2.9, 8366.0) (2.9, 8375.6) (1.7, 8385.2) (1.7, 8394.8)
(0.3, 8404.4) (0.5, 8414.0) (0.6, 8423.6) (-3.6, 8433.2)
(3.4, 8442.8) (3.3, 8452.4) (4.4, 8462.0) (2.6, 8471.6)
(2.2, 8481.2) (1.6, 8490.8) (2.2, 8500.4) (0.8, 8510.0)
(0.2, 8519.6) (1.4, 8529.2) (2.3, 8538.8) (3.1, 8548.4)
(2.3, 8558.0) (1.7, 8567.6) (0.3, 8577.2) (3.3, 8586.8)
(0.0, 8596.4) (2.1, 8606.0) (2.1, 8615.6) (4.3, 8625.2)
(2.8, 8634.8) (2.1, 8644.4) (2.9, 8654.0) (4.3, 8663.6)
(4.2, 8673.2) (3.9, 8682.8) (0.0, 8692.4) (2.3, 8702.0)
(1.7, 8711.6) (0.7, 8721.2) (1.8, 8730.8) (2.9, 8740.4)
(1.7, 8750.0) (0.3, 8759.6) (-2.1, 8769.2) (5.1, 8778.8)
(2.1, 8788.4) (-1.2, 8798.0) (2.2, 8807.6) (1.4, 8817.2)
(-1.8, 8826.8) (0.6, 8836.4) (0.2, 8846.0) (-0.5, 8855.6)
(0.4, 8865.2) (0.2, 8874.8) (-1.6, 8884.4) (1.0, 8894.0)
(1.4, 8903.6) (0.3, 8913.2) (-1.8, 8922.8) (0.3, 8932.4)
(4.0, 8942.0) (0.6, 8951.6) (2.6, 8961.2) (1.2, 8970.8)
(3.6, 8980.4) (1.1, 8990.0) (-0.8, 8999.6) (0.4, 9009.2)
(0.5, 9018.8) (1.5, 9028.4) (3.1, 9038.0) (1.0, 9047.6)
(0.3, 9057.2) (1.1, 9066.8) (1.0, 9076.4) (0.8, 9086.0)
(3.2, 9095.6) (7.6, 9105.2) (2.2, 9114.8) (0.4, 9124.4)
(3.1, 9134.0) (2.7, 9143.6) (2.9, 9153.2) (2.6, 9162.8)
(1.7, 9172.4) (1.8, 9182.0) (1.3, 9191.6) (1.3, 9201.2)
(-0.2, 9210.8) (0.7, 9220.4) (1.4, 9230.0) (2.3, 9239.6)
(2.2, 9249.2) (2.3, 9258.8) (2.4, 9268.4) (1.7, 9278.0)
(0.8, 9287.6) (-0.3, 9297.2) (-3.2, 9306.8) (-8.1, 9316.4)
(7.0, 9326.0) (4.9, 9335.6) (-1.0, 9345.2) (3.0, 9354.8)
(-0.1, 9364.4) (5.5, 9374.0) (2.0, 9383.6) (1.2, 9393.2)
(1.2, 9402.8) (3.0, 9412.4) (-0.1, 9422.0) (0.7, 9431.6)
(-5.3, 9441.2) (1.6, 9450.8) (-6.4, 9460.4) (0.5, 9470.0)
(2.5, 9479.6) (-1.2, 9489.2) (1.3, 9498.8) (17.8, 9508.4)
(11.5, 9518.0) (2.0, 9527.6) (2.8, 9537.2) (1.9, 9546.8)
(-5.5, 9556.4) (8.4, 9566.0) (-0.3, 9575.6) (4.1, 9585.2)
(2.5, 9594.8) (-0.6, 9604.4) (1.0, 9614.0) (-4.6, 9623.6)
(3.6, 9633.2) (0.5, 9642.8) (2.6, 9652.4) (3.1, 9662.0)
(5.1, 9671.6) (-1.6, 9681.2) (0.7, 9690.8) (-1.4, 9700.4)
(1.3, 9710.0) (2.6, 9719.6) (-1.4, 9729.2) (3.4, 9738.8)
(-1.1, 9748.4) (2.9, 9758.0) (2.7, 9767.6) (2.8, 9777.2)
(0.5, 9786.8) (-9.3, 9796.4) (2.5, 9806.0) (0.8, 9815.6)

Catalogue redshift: 1.55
